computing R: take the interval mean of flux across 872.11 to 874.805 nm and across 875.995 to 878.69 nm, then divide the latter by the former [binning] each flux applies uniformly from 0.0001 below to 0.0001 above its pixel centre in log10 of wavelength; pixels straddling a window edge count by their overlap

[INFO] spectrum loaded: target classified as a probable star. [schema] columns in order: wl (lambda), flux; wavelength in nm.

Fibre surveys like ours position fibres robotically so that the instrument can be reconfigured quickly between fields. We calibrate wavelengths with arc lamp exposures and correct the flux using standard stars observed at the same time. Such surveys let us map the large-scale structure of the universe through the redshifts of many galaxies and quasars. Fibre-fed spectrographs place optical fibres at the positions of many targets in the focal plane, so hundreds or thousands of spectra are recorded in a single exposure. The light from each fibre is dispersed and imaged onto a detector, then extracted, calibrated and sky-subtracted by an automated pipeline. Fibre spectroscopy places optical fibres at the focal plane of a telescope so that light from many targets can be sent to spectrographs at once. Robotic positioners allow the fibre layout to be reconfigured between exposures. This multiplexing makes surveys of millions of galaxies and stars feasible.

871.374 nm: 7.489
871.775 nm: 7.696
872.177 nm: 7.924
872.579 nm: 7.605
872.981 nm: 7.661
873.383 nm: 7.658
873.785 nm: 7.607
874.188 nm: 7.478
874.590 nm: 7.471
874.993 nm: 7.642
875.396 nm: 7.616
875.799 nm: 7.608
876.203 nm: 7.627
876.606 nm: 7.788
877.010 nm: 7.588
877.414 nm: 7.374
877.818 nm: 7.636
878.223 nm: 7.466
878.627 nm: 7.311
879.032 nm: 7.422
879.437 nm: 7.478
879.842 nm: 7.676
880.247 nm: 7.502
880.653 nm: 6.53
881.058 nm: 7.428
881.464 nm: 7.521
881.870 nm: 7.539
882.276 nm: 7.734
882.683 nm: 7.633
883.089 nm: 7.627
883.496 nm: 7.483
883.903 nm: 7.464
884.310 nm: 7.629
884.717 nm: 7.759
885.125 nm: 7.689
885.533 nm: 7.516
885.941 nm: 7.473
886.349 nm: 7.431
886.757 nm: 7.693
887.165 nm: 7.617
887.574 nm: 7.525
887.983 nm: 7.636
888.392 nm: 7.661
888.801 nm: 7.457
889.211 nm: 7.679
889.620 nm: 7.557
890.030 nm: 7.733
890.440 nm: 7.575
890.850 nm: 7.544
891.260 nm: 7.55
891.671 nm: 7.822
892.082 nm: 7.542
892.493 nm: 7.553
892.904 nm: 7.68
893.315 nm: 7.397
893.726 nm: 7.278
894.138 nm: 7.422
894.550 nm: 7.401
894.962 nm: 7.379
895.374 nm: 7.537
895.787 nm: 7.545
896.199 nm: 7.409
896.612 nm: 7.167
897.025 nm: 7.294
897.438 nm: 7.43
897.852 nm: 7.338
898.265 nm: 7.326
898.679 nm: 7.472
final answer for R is 1.0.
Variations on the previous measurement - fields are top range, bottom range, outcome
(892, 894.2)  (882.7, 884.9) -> 0.98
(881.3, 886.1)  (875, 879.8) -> 1.01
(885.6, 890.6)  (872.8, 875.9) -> 1.00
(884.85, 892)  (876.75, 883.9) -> 1.02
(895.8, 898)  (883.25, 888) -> 0.97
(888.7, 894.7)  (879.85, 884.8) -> 1.01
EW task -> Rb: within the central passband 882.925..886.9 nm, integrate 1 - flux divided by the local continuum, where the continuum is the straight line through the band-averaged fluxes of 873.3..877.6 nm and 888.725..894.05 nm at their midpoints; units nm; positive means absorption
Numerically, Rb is 0.00 nm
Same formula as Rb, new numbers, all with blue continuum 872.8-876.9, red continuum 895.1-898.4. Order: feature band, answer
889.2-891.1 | -0.04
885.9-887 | -0.01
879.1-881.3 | 0.07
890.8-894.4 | -0.05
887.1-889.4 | -0.04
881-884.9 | -0.03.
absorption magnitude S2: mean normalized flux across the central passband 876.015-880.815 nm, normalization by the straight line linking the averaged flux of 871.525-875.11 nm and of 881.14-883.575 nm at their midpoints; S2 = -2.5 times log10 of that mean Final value 0.02 mag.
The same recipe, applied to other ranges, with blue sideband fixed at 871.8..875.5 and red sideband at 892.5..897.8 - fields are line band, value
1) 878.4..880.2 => 0.01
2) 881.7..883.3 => -0.01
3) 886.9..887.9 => -0.01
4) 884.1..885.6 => -0.02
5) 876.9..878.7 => 0.02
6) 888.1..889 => -0.01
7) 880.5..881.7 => 0.05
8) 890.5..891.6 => -0.02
